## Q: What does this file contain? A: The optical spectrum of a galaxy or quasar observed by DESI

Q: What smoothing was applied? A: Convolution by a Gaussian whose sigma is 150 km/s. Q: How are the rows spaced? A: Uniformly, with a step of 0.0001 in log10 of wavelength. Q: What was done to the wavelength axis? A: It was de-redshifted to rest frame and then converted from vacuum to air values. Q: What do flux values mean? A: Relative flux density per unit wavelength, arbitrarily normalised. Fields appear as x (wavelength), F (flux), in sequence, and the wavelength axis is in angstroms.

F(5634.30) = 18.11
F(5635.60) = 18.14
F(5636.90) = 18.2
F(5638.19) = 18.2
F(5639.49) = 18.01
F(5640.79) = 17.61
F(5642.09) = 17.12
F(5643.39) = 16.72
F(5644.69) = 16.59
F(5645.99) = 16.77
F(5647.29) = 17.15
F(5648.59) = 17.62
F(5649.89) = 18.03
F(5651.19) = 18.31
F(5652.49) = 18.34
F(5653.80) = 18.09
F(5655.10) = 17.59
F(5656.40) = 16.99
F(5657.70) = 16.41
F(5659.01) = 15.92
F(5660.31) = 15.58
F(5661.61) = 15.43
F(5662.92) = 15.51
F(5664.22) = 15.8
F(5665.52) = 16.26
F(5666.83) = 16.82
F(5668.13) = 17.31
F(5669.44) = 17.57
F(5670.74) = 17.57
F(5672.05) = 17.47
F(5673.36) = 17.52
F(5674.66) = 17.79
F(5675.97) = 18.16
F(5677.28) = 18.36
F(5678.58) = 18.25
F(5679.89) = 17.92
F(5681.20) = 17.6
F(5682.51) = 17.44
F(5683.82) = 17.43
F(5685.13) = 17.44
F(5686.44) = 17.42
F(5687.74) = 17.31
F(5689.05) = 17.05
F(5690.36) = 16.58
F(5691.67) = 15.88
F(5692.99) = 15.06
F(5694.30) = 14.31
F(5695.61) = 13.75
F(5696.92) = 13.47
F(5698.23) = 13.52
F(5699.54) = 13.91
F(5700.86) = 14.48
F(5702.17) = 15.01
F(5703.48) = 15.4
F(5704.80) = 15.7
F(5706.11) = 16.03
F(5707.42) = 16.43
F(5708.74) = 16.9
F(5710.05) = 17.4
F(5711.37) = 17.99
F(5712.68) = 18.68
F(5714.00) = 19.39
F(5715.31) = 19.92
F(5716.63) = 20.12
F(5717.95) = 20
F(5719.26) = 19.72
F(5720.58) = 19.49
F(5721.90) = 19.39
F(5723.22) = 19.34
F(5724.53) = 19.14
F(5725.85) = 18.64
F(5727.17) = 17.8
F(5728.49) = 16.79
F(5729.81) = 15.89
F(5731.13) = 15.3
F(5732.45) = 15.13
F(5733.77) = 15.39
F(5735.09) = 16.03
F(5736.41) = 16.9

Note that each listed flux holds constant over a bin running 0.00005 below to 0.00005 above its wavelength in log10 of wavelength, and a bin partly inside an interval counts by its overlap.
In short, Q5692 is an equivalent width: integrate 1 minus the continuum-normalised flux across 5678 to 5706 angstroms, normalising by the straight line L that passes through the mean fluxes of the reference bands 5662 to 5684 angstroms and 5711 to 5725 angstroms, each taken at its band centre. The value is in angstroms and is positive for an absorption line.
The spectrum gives 3.4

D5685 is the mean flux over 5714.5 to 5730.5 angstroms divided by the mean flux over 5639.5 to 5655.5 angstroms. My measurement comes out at 1.08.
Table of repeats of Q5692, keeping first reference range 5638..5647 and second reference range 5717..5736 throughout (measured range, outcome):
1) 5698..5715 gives 1.2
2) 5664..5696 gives 0.8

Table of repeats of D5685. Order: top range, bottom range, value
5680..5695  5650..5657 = 0.93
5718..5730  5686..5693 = 1.12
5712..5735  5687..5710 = 1.18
